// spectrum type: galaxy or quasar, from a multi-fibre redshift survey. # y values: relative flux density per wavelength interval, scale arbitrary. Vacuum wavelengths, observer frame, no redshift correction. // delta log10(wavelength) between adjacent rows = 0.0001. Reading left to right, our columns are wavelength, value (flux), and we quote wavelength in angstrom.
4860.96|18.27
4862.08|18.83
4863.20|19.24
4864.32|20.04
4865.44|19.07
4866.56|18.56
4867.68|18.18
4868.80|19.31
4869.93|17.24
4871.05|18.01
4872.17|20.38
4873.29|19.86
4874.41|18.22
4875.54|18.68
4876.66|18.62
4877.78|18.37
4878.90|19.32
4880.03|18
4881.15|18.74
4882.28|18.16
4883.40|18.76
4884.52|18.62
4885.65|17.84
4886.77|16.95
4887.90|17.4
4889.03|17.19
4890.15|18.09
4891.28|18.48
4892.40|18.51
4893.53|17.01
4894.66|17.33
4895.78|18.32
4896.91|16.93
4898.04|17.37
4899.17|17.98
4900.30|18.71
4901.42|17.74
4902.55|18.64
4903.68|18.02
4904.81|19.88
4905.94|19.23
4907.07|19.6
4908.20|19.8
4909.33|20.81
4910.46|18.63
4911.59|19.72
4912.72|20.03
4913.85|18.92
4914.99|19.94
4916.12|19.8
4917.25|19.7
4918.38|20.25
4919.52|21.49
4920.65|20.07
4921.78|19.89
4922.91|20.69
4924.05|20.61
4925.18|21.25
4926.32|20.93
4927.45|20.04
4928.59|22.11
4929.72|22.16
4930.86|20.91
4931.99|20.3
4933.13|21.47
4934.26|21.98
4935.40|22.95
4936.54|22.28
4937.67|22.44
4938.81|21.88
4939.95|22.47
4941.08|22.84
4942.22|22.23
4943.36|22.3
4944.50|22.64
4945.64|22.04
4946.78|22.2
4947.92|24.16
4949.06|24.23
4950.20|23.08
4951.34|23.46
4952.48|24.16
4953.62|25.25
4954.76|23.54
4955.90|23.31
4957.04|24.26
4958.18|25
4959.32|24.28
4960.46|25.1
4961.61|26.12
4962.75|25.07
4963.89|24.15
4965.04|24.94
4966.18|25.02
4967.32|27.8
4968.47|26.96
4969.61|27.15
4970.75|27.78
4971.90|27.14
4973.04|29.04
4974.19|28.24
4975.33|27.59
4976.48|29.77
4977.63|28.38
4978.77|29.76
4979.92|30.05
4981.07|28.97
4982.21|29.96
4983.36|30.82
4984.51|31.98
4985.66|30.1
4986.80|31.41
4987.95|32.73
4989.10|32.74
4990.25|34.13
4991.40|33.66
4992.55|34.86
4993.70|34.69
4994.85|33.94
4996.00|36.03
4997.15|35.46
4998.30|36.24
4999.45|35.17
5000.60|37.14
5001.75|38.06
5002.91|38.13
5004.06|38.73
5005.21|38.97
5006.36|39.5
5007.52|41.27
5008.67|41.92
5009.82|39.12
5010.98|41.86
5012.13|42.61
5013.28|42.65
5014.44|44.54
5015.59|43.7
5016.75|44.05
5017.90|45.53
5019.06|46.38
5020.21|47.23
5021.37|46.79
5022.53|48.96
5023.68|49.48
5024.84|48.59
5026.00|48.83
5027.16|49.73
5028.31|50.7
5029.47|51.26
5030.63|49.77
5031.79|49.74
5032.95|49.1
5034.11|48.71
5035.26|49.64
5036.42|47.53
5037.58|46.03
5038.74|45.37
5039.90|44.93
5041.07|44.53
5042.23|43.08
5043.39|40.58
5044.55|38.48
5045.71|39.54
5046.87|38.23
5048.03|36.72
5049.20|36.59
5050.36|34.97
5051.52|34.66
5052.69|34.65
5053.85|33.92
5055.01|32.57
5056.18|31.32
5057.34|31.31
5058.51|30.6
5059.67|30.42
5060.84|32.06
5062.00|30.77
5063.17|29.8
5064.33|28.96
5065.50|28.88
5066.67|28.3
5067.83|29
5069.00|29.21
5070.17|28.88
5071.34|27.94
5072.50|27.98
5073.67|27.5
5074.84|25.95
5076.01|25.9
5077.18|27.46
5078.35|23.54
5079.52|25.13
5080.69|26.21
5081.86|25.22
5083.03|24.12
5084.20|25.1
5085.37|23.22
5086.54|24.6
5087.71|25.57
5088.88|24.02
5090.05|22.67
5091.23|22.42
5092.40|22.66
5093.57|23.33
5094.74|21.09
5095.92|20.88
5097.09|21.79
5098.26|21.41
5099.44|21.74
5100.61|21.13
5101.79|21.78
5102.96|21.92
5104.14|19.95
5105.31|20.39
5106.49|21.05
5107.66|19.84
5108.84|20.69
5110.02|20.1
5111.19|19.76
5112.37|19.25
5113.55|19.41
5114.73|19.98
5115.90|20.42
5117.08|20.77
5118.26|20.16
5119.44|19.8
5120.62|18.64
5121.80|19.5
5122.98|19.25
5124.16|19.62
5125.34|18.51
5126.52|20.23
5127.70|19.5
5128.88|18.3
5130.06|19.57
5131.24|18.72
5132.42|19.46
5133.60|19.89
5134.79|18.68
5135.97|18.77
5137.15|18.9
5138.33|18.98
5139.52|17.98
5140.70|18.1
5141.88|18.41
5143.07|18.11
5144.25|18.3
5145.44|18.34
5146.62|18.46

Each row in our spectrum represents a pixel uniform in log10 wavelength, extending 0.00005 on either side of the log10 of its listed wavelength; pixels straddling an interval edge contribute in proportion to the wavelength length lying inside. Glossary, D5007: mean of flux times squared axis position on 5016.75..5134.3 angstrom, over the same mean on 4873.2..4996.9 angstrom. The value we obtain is 1.4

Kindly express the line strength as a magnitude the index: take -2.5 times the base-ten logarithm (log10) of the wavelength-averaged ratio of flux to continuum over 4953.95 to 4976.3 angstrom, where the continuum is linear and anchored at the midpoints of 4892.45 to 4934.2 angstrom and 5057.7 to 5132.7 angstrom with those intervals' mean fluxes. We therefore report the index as -0.25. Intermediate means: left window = 19.6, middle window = 26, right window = 23.3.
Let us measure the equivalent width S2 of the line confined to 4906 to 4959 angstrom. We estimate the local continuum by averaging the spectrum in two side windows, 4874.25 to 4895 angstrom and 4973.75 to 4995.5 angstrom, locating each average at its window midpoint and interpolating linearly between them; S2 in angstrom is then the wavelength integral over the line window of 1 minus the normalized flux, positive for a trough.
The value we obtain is 5.9 angstrom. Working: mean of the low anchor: 18.1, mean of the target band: 21.7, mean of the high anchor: 31.3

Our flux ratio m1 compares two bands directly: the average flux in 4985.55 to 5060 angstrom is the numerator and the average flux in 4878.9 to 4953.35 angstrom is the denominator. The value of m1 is 2.01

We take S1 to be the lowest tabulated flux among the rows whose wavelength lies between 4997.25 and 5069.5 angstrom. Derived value 28.3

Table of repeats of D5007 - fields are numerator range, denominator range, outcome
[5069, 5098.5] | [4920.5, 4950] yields 1.20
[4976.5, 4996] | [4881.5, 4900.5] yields 1.85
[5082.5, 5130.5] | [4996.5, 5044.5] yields 0.49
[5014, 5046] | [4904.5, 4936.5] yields 2.37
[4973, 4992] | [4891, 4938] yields 1.58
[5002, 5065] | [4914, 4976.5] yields 1.83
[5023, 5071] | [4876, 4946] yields 2.09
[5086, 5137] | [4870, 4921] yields 1.20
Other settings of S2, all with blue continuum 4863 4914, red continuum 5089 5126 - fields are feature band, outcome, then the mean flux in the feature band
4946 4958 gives -2.87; 23.8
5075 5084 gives -2.19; 25.4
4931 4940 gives -1.36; 21.9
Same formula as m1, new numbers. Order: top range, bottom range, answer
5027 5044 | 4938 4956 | 2.05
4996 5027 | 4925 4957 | 1.88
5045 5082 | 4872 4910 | 1.66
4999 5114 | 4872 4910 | 1.83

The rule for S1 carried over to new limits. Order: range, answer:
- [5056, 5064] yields 29.8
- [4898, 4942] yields 17.37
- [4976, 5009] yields 28.38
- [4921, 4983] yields 19.89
